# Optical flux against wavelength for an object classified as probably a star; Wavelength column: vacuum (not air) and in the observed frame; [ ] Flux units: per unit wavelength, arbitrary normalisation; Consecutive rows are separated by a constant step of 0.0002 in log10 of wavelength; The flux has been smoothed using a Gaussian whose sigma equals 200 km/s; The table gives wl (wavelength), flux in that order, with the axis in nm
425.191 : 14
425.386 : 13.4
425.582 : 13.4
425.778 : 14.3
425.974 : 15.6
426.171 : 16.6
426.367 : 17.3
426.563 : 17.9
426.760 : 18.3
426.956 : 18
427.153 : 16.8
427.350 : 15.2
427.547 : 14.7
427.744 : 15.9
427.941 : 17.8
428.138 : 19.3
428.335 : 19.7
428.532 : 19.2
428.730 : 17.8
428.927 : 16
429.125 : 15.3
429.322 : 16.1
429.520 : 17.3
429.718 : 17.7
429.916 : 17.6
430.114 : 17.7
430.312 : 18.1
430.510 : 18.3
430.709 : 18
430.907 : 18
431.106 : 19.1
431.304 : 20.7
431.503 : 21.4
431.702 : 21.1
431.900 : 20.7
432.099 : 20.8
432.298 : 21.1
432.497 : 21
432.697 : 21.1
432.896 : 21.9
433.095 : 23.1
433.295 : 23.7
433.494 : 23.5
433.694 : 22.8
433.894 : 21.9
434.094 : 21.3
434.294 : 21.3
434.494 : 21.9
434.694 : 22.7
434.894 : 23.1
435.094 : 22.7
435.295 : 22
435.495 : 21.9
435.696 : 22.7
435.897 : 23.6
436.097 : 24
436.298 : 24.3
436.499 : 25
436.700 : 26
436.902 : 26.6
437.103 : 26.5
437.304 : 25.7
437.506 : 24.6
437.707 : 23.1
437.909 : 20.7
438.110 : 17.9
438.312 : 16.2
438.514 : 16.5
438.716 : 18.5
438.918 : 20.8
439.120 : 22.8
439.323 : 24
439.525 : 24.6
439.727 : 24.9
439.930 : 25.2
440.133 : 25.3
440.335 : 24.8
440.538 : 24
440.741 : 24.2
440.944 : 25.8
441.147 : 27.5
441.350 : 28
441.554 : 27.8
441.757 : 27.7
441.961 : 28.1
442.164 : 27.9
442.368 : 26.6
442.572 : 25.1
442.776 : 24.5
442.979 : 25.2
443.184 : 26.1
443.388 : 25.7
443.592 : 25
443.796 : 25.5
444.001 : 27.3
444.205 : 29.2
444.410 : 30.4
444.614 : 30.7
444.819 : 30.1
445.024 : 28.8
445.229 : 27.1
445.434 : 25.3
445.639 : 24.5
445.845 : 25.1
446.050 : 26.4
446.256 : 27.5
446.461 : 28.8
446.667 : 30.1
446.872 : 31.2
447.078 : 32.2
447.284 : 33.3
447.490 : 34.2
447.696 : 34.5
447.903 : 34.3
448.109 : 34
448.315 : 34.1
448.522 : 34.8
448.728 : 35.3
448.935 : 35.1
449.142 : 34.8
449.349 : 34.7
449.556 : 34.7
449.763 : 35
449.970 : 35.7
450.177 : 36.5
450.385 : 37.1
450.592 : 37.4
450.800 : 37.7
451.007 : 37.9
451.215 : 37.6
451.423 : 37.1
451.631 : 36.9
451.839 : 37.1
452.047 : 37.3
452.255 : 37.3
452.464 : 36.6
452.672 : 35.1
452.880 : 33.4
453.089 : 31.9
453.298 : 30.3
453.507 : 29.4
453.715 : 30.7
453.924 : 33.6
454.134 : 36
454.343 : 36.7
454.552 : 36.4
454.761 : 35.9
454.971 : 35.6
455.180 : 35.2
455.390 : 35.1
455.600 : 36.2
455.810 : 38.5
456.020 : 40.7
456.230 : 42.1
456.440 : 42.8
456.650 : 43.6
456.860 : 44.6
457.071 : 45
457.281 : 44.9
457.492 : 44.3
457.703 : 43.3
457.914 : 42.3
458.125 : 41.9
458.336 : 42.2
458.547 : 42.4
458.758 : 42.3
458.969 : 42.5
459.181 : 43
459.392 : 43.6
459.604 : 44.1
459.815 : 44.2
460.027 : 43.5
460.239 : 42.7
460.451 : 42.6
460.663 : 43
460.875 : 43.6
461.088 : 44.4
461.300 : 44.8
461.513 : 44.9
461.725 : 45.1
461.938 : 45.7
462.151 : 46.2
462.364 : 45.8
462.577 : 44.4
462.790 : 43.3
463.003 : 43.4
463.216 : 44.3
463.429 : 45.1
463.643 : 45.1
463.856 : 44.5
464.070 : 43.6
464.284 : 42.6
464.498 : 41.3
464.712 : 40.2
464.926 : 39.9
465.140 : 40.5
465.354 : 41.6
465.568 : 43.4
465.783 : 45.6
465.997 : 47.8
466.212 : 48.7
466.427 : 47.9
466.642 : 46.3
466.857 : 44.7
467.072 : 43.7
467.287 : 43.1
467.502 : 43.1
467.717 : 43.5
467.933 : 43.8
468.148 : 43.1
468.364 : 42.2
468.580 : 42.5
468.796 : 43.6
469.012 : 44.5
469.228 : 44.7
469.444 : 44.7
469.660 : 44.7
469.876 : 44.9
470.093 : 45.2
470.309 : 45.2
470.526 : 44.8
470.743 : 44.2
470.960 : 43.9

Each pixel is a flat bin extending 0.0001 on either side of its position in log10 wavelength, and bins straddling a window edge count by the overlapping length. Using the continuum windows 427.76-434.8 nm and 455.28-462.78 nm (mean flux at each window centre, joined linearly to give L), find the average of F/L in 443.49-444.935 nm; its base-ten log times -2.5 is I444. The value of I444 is 0.09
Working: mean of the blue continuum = 19.8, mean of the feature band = 28.3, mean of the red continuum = 43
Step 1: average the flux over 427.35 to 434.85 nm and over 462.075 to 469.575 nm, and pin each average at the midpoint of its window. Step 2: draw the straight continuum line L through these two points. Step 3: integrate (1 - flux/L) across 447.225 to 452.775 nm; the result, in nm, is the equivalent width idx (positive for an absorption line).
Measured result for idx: -0.50 nm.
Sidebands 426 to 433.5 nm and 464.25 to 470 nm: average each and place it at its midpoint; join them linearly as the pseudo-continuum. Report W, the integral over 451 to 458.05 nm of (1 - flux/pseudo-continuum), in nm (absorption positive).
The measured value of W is -0.46 nm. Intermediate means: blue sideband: 18.7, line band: 37.7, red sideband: 43.8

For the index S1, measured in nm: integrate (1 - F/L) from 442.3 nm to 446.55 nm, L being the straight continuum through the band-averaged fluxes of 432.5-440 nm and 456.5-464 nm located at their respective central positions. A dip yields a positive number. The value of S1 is 0.42 nm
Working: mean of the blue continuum 22.6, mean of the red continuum 43.9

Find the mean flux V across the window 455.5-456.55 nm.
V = 40.1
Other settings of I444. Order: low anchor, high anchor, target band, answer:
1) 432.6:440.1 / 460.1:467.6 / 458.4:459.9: -0.07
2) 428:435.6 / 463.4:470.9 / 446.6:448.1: -0.08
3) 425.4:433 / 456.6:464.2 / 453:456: 0.13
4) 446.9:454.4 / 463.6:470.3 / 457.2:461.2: -0.09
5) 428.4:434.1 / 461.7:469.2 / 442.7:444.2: 0.10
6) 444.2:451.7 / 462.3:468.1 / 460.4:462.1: -0.08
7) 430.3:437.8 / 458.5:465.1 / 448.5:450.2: -0.03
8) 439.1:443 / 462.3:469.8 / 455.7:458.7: -0.14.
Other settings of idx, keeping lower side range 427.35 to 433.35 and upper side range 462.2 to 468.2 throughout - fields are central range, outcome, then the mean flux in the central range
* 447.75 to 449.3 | -0.128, 34.6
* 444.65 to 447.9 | 0.101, 29.5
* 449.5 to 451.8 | -0.222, 36.7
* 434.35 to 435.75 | -0.006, 22.4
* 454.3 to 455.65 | 0.029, 35.8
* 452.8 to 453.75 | 0.115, 31.1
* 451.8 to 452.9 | -0.049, 36.3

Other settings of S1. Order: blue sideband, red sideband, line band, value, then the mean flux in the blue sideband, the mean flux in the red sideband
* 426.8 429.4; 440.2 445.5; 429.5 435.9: -0.235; 17.1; 26.9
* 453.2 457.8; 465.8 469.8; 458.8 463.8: -0.350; 38.2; 44.6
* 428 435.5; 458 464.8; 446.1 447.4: 0.068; 20.2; 43.6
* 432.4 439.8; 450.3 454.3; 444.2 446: 0.109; 22.6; 35.3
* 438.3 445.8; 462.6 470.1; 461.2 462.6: -0.165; 25.6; 43.9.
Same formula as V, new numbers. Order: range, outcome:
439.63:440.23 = 25.1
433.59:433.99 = 22.3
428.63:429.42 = 16.3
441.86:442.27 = 28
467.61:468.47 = 43.1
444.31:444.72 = 30.6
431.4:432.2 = 21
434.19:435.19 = 22.4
